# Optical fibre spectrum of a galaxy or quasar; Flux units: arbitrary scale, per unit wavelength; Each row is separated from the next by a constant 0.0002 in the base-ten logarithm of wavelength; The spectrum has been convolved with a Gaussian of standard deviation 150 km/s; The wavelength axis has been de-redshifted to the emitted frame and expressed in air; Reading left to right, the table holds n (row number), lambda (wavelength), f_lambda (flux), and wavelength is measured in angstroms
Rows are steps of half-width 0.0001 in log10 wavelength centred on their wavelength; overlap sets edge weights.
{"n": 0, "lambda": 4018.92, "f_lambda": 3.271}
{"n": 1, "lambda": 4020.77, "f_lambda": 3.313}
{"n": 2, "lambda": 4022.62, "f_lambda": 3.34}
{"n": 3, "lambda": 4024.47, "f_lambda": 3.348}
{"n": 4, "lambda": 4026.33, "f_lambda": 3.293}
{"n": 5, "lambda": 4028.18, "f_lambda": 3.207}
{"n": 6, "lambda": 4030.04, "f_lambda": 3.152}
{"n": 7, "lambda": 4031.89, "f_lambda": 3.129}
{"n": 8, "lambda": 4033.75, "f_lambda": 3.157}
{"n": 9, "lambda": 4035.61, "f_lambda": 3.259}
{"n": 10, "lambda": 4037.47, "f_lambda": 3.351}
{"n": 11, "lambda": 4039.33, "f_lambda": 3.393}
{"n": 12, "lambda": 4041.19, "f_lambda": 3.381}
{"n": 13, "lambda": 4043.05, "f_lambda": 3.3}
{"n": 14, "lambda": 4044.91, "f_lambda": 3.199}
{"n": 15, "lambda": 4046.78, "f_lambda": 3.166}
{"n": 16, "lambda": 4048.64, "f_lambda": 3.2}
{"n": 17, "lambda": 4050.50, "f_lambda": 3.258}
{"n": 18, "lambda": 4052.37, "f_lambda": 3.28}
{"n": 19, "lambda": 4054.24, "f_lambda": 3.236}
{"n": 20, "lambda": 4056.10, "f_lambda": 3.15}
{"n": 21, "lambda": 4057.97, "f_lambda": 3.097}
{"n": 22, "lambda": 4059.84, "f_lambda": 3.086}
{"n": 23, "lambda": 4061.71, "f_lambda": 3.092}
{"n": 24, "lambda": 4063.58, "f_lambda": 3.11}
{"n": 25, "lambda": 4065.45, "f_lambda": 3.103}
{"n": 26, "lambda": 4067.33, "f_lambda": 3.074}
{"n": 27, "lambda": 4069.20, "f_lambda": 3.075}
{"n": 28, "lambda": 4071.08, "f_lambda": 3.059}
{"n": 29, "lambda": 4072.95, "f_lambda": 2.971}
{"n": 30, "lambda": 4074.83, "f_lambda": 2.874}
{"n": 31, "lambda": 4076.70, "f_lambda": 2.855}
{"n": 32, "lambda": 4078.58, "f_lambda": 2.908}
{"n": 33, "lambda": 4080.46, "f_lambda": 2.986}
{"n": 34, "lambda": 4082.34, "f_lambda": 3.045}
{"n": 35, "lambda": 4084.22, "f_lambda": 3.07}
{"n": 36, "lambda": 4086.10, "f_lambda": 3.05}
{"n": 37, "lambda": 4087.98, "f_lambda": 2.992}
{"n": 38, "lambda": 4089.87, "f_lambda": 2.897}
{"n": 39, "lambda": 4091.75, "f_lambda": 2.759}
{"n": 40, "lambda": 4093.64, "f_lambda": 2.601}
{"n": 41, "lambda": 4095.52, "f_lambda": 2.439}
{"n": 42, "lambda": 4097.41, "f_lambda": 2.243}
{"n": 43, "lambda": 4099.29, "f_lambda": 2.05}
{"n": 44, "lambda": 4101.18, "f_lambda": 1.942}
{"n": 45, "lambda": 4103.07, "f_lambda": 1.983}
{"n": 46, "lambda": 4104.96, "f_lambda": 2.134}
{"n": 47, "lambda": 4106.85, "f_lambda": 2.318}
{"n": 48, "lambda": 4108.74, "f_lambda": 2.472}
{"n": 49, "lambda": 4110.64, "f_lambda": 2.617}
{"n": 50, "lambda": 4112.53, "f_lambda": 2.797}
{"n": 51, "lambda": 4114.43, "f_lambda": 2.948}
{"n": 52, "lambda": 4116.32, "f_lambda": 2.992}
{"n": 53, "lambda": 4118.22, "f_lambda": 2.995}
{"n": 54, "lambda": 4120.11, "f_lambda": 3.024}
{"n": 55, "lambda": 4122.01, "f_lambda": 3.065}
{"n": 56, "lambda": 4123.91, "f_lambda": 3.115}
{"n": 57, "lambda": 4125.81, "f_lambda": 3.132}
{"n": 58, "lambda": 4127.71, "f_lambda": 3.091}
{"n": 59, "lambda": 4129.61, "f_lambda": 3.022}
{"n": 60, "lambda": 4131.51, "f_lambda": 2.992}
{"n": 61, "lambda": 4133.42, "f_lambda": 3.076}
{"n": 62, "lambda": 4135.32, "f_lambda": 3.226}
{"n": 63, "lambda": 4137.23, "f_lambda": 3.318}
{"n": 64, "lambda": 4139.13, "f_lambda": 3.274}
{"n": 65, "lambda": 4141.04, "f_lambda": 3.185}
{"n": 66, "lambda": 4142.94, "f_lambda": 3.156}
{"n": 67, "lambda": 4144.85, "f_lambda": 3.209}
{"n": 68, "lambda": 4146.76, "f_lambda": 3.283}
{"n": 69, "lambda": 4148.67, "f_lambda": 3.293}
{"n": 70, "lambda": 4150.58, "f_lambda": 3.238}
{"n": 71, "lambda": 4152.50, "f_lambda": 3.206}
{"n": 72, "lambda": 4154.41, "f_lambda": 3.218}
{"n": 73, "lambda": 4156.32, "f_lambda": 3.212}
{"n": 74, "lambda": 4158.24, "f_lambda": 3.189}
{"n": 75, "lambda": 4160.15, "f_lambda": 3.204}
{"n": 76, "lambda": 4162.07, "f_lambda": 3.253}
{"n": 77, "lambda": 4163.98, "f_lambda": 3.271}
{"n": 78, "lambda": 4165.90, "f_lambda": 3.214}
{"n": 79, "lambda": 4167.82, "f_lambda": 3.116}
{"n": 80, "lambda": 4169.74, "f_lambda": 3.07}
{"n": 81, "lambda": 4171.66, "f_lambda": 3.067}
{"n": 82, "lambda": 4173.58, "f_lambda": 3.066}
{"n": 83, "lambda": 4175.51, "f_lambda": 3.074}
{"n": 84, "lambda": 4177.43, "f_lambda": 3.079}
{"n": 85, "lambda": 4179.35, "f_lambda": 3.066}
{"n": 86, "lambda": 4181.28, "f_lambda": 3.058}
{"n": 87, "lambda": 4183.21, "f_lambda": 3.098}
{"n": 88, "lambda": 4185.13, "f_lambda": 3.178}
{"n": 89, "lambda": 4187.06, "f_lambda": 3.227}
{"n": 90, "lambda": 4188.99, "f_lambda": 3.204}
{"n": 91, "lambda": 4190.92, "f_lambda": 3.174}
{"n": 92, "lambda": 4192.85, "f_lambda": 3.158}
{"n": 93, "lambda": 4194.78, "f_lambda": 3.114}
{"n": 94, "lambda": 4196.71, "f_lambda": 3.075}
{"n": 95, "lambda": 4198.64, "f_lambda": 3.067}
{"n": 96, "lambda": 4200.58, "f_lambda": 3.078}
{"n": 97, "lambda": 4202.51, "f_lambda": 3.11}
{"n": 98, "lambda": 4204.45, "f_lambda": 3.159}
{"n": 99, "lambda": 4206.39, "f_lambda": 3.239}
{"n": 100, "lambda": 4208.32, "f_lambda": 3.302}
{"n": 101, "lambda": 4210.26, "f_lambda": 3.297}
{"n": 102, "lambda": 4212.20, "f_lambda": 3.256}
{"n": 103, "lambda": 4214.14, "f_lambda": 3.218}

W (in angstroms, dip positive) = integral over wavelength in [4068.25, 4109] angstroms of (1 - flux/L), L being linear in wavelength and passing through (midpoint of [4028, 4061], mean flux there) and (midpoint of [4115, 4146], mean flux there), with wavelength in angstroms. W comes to 6.4 angstroms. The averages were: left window 3.22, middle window 2.67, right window 3.12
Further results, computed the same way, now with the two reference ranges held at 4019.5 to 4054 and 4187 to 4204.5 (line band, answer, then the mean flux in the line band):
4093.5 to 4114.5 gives 5.6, 2.35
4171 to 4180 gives 0.2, 3.07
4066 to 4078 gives 0.9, 2.99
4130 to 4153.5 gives -0.2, 3.2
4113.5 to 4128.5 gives 0.7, 3.05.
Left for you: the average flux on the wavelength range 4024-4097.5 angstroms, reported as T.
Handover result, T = 3.08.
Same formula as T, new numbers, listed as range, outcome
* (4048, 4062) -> 3.18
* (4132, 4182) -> 3.18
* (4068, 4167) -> 2.94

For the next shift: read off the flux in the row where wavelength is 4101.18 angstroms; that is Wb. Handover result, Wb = 1.942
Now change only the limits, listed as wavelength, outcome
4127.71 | 3.091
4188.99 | 3.204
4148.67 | 3.293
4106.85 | 2.318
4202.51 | 3.11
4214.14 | 3.218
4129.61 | 3.022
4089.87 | 2.897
